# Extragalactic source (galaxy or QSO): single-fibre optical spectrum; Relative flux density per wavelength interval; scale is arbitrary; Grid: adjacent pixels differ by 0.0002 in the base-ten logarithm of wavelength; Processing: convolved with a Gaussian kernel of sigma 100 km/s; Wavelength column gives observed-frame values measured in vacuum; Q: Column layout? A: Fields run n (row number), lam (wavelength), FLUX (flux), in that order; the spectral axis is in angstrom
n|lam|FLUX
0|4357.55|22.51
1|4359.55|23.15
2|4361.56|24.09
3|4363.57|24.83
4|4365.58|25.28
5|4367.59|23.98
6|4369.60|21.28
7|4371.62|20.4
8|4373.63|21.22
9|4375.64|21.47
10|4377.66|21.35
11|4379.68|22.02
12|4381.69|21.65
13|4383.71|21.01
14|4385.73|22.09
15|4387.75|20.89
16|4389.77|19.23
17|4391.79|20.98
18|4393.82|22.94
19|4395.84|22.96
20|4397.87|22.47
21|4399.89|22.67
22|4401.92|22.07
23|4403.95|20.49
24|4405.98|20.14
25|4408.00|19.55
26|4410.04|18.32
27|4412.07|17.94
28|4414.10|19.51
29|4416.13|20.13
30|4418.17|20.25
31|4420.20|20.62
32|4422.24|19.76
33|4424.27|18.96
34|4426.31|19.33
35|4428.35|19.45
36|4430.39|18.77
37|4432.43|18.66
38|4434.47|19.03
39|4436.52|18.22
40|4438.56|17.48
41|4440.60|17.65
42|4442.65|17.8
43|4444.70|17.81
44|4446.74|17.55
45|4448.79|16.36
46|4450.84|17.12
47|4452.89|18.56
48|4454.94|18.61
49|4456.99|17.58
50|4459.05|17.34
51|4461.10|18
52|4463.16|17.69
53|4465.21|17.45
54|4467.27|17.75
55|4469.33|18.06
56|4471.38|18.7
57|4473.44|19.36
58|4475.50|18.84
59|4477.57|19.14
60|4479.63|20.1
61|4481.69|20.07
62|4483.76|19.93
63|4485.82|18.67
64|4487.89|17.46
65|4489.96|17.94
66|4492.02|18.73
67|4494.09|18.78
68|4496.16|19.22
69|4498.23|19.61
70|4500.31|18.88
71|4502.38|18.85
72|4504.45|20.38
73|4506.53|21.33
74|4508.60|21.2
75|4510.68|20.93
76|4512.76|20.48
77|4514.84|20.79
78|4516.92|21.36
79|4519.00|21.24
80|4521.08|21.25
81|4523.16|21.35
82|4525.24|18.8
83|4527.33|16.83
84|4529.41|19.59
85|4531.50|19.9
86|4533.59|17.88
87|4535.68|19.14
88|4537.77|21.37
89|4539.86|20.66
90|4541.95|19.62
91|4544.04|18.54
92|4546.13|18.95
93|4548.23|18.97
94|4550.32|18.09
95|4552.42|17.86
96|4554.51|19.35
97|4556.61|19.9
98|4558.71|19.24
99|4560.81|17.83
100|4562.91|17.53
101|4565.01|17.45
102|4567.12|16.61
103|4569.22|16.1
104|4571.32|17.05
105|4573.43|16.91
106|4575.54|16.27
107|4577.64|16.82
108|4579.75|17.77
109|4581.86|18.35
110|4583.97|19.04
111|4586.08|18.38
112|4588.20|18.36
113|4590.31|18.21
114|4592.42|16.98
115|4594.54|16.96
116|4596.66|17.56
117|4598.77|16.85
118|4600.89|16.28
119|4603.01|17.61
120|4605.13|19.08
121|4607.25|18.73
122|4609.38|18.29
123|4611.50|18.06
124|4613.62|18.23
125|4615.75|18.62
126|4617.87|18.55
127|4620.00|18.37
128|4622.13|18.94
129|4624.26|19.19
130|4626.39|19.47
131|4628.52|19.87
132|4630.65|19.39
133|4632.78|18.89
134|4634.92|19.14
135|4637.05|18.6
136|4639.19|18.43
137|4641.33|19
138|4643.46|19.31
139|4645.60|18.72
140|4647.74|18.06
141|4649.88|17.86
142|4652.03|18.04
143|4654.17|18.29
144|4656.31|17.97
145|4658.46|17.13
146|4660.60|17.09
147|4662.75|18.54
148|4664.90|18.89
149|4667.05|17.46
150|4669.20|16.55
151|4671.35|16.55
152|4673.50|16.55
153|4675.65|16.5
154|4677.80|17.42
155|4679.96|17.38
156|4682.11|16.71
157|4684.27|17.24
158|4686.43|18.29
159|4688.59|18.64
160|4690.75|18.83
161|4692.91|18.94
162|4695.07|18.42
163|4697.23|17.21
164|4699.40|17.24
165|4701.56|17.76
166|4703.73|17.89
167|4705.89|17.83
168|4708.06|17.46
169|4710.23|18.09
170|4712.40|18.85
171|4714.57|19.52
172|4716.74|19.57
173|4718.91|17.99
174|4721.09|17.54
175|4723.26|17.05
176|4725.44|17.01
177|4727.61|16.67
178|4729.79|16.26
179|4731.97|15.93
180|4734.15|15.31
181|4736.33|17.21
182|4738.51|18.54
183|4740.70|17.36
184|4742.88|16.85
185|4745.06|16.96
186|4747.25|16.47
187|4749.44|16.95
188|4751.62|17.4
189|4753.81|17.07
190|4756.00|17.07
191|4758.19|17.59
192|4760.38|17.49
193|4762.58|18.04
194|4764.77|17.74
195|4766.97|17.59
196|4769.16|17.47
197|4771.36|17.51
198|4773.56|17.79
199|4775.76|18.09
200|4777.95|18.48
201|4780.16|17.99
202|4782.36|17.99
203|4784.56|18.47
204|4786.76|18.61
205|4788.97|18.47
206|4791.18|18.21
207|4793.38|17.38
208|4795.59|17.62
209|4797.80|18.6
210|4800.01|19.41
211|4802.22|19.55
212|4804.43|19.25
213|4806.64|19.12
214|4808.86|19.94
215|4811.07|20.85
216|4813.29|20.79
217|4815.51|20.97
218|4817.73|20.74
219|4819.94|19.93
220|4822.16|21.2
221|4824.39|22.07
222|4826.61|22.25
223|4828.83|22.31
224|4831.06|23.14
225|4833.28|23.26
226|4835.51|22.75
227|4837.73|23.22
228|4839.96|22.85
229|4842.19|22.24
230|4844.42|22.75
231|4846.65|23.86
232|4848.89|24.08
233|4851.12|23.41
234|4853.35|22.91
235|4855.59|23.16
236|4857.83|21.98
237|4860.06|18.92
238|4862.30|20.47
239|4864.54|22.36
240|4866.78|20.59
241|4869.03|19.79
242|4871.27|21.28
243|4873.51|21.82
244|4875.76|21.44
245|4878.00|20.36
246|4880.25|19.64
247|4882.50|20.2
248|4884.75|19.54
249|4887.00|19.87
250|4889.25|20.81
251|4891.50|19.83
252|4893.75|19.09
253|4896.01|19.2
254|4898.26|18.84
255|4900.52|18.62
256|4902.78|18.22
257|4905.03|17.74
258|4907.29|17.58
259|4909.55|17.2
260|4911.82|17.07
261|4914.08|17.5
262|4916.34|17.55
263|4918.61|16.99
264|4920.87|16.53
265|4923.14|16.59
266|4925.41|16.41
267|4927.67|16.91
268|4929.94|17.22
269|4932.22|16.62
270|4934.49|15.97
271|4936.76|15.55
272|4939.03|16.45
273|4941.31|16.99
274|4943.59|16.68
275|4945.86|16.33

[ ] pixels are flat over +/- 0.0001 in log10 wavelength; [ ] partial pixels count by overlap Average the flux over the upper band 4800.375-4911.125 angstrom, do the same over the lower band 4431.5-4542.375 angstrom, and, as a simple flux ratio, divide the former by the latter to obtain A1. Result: 1.09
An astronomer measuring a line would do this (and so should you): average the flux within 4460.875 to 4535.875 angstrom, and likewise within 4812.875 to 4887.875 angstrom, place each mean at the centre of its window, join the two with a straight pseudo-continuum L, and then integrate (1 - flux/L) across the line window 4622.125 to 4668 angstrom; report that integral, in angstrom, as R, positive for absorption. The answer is 4.0 angstrom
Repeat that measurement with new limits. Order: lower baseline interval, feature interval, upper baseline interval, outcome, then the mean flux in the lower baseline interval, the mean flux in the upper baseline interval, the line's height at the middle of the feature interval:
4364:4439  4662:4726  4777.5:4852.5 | 8.89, 20.7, 20.7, 20.7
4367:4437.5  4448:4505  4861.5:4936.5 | 4.87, 20.5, 18.7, 20.3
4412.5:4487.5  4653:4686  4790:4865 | 4.51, 18.6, 21.2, 20.1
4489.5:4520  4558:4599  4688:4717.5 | 3.94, 20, 18.3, 19.4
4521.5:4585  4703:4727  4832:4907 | 2.11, 18.5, 21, 19.8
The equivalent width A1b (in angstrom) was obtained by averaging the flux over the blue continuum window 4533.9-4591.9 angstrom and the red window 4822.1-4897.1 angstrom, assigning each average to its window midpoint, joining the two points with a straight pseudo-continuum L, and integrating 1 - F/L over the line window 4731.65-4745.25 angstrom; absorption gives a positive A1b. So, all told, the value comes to 2.2 angstrom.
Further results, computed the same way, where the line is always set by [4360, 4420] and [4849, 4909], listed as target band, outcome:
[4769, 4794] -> 3.0 angstrom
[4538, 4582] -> 6.1 angstrom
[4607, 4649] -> 4.2 angstrom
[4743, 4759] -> 2.8 angstrom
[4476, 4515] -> 3.0 angstrom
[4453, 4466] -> 2.1 angstrom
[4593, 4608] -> 2.4 angstrom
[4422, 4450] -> 4.0 angstrom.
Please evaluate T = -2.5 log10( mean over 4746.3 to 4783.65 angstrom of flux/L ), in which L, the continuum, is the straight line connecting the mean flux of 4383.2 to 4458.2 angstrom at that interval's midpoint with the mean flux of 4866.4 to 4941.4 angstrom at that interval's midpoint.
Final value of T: 0.07 mag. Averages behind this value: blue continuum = 19.5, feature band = 17.6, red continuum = 18.4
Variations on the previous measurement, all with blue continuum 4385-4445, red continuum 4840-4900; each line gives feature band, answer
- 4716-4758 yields 0.209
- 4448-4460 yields 0.137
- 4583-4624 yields 0.130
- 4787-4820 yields 0.084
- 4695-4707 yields 0.169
